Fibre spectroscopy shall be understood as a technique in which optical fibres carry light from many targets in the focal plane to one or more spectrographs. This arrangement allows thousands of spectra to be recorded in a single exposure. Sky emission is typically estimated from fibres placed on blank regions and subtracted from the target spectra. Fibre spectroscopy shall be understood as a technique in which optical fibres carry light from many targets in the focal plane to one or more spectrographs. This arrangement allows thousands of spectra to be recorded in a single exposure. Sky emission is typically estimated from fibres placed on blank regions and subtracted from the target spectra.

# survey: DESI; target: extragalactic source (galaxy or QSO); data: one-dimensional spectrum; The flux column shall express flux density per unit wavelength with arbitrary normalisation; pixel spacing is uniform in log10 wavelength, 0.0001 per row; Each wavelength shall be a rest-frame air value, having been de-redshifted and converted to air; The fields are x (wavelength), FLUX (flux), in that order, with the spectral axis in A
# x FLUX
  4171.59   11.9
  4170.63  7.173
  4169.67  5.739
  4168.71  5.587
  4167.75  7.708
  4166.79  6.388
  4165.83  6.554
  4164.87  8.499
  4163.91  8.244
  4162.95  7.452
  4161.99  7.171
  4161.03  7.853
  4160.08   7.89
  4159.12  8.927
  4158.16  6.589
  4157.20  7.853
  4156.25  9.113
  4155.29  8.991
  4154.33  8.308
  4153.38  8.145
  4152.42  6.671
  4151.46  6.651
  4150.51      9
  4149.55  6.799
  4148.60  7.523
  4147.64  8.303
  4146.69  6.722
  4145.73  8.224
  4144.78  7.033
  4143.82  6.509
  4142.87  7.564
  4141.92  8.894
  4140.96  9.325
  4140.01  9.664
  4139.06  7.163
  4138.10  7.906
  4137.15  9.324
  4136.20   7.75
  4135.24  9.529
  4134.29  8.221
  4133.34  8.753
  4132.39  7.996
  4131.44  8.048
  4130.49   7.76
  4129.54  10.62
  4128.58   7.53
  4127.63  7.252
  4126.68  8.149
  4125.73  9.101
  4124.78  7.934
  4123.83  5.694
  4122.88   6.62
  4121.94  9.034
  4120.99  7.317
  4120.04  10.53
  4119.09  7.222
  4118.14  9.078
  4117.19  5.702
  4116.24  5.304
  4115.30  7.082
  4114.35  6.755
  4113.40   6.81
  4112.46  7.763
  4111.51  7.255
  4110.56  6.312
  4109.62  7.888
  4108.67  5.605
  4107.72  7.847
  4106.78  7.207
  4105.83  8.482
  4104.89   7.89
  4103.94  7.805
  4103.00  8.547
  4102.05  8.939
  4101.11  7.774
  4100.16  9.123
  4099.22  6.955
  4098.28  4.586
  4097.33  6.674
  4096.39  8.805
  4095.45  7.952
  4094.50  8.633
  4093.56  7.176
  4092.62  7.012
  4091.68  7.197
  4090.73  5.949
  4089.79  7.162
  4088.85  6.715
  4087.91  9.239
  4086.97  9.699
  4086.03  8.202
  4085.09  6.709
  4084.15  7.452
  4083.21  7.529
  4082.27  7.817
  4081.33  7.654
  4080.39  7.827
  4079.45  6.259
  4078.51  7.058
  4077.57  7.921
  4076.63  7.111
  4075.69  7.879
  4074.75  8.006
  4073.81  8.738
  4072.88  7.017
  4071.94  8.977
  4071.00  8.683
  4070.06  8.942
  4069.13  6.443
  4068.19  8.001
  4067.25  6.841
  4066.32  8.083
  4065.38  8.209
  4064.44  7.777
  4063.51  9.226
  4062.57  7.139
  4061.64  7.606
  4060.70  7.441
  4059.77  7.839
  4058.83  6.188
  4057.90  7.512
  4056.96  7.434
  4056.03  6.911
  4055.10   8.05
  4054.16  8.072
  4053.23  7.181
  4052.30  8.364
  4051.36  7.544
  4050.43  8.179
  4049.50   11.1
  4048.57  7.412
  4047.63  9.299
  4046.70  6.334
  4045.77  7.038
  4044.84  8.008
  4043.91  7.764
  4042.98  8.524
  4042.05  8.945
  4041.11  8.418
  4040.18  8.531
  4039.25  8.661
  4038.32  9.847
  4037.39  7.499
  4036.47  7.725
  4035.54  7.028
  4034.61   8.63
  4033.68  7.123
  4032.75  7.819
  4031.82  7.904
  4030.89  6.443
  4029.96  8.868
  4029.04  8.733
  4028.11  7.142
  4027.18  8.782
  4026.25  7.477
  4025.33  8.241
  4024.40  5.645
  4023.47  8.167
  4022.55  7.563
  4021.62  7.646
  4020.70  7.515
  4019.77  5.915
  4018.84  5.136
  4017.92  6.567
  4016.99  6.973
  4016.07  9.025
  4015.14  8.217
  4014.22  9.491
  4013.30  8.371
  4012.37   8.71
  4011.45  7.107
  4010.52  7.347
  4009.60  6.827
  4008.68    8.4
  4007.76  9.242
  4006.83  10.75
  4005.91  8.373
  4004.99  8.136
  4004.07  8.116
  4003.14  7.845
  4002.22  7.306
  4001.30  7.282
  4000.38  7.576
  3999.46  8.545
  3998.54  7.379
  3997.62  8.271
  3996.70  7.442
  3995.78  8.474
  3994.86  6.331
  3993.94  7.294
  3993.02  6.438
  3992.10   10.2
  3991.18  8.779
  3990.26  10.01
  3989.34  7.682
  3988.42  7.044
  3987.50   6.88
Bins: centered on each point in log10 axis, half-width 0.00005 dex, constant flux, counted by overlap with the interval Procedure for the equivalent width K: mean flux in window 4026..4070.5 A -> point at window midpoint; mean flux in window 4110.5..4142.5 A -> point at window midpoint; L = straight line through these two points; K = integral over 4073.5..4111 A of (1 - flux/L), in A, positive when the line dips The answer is 1.7 A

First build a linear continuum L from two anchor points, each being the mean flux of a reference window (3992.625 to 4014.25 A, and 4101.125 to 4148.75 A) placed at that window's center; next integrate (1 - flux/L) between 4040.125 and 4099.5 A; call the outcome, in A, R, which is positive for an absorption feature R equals 1.1 A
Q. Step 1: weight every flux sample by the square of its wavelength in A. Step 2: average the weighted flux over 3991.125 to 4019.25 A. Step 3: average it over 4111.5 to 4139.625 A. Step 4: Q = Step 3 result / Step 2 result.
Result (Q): 1.05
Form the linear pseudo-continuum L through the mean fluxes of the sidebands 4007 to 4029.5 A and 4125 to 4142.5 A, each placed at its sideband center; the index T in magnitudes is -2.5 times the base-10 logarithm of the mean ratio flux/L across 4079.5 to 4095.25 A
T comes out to 0.08 mag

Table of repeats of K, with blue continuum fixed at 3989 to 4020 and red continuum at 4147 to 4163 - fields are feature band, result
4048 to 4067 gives 0.1 A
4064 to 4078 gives 0.0 A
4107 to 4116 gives 1.0 A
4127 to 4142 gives -1.2 A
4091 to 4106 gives 0.4 A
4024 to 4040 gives 0.1 A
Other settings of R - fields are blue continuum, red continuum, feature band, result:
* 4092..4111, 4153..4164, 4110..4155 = 0.1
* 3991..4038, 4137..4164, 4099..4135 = 0.6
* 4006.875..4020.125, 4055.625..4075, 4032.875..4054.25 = -1.0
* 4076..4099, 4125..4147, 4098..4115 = 0.6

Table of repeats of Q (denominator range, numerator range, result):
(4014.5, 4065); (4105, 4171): 1.04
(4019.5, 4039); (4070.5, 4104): 1.02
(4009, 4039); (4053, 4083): 1.02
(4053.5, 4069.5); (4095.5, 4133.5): 1.04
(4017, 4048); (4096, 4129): 1.01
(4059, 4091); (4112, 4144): 1.06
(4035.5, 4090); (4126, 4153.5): 1.06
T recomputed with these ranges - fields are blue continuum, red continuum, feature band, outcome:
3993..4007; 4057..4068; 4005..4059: -0.02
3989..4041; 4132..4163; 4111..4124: 0.09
